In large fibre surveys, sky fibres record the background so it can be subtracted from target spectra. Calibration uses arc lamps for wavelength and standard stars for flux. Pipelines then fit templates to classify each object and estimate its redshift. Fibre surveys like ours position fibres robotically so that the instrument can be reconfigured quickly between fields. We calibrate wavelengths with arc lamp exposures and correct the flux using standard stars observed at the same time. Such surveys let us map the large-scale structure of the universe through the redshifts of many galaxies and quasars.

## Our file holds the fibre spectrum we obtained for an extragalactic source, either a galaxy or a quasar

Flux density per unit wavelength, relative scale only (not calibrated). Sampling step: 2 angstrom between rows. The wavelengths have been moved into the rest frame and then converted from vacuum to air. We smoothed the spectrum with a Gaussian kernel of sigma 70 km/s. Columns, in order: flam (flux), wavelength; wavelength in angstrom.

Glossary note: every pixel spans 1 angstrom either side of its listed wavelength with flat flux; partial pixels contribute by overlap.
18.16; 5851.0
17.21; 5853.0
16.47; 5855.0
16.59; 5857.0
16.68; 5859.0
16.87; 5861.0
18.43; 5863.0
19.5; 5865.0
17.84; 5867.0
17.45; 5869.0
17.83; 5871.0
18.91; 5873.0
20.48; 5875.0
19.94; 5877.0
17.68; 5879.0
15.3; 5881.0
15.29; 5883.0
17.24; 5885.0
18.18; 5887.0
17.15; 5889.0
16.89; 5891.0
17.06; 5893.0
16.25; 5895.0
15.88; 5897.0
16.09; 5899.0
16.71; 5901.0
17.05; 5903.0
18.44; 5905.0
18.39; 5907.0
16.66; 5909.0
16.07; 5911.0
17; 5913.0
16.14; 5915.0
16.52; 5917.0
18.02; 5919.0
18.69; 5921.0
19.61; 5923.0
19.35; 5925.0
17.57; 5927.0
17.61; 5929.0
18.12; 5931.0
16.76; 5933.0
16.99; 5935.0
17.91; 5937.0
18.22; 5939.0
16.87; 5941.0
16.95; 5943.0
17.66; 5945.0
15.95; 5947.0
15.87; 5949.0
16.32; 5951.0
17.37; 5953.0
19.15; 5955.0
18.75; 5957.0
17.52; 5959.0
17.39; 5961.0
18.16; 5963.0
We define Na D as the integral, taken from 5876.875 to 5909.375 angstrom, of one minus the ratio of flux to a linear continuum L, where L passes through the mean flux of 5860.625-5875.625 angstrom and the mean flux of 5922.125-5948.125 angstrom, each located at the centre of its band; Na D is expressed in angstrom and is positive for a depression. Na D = 2.0 angstrom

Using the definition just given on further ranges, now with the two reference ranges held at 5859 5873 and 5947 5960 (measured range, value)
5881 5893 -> 0.7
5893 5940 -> 0.6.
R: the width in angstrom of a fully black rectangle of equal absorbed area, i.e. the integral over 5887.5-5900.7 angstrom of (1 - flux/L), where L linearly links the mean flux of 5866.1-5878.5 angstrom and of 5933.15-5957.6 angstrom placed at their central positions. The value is 1.2 angstrom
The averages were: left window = 18.7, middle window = 16.6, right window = 17.3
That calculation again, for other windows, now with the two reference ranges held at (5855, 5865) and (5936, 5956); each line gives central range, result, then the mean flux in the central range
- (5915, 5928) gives -0.66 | 18.1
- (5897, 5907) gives 0.11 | 17.1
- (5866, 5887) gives -0.63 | 17.8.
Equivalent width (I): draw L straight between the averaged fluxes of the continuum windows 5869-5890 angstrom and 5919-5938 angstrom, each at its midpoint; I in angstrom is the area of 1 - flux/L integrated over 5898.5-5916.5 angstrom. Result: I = 1.0 angstrom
